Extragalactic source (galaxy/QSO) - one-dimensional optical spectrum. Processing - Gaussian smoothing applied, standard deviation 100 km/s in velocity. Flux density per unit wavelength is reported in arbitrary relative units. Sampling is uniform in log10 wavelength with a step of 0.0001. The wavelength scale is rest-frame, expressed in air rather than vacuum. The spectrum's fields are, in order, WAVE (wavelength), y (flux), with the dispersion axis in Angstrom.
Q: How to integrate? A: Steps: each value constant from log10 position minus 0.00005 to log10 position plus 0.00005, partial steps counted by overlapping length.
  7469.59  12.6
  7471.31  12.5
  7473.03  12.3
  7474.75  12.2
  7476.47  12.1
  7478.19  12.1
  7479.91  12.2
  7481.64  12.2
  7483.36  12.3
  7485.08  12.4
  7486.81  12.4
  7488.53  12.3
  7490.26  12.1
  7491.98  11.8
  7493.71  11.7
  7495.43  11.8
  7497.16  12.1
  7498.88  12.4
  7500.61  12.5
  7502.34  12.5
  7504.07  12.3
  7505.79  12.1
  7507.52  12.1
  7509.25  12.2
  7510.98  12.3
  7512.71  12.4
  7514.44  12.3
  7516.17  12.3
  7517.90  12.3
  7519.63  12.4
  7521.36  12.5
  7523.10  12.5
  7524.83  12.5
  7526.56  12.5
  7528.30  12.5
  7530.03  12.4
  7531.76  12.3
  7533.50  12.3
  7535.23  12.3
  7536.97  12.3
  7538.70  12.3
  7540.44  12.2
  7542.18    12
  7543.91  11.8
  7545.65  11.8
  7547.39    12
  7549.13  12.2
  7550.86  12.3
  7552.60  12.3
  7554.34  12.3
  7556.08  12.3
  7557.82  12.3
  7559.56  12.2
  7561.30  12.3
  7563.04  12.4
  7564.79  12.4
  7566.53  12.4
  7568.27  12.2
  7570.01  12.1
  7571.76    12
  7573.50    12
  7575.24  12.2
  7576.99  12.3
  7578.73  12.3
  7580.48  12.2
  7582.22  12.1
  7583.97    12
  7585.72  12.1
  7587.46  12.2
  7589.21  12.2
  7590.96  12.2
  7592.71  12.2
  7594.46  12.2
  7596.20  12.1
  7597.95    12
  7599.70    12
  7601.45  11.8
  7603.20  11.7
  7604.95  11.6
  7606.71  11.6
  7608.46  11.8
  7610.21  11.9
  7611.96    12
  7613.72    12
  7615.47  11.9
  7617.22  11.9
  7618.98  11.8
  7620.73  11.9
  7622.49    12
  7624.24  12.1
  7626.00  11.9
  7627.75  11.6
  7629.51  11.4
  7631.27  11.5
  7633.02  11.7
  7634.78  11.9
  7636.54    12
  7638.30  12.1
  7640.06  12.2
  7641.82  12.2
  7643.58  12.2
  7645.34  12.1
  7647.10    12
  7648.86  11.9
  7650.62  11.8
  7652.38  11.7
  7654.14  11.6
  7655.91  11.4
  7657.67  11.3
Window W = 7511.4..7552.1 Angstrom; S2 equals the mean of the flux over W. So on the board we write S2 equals 12.3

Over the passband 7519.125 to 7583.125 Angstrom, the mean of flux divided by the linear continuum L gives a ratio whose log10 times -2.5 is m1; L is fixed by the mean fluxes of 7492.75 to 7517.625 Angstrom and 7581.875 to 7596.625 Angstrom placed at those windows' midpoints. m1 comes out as -0.007 mag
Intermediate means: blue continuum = 12.2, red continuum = 12.1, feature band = 12.3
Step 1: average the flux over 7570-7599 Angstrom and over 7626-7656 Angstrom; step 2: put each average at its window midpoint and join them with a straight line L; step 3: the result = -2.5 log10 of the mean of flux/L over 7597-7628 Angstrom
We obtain 0.012 mag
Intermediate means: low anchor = 12.1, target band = 11.9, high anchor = 11.9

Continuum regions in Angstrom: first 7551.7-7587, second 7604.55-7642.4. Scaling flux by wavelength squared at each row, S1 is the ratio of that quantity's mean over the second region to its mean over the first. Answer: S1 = 0.98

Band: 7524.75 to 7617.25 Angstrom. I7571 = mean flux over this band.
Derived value 12.1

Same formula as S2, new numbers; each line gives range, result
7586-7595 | 12.2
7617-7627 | 11.9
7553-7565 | 12.3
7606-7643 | 11.9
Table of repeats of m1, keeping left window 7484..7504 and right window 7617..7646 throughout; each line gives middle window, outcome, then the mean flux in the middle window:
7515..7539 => -0.02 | 12.4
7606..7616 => 0.01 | 11.9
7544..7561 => -0.01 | 12.2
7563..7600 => -0.01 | 12.2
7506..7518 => -0.01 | 12.3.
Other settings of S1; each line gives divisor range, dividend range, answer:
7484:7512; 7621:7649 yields 1.01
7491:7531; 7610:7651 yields 1.00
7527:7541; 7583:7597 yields 1.00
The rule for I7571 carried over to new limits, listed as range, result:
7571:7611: 12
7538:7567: 12.2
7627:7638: 11.7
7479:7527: 12.3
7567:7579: 12.2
